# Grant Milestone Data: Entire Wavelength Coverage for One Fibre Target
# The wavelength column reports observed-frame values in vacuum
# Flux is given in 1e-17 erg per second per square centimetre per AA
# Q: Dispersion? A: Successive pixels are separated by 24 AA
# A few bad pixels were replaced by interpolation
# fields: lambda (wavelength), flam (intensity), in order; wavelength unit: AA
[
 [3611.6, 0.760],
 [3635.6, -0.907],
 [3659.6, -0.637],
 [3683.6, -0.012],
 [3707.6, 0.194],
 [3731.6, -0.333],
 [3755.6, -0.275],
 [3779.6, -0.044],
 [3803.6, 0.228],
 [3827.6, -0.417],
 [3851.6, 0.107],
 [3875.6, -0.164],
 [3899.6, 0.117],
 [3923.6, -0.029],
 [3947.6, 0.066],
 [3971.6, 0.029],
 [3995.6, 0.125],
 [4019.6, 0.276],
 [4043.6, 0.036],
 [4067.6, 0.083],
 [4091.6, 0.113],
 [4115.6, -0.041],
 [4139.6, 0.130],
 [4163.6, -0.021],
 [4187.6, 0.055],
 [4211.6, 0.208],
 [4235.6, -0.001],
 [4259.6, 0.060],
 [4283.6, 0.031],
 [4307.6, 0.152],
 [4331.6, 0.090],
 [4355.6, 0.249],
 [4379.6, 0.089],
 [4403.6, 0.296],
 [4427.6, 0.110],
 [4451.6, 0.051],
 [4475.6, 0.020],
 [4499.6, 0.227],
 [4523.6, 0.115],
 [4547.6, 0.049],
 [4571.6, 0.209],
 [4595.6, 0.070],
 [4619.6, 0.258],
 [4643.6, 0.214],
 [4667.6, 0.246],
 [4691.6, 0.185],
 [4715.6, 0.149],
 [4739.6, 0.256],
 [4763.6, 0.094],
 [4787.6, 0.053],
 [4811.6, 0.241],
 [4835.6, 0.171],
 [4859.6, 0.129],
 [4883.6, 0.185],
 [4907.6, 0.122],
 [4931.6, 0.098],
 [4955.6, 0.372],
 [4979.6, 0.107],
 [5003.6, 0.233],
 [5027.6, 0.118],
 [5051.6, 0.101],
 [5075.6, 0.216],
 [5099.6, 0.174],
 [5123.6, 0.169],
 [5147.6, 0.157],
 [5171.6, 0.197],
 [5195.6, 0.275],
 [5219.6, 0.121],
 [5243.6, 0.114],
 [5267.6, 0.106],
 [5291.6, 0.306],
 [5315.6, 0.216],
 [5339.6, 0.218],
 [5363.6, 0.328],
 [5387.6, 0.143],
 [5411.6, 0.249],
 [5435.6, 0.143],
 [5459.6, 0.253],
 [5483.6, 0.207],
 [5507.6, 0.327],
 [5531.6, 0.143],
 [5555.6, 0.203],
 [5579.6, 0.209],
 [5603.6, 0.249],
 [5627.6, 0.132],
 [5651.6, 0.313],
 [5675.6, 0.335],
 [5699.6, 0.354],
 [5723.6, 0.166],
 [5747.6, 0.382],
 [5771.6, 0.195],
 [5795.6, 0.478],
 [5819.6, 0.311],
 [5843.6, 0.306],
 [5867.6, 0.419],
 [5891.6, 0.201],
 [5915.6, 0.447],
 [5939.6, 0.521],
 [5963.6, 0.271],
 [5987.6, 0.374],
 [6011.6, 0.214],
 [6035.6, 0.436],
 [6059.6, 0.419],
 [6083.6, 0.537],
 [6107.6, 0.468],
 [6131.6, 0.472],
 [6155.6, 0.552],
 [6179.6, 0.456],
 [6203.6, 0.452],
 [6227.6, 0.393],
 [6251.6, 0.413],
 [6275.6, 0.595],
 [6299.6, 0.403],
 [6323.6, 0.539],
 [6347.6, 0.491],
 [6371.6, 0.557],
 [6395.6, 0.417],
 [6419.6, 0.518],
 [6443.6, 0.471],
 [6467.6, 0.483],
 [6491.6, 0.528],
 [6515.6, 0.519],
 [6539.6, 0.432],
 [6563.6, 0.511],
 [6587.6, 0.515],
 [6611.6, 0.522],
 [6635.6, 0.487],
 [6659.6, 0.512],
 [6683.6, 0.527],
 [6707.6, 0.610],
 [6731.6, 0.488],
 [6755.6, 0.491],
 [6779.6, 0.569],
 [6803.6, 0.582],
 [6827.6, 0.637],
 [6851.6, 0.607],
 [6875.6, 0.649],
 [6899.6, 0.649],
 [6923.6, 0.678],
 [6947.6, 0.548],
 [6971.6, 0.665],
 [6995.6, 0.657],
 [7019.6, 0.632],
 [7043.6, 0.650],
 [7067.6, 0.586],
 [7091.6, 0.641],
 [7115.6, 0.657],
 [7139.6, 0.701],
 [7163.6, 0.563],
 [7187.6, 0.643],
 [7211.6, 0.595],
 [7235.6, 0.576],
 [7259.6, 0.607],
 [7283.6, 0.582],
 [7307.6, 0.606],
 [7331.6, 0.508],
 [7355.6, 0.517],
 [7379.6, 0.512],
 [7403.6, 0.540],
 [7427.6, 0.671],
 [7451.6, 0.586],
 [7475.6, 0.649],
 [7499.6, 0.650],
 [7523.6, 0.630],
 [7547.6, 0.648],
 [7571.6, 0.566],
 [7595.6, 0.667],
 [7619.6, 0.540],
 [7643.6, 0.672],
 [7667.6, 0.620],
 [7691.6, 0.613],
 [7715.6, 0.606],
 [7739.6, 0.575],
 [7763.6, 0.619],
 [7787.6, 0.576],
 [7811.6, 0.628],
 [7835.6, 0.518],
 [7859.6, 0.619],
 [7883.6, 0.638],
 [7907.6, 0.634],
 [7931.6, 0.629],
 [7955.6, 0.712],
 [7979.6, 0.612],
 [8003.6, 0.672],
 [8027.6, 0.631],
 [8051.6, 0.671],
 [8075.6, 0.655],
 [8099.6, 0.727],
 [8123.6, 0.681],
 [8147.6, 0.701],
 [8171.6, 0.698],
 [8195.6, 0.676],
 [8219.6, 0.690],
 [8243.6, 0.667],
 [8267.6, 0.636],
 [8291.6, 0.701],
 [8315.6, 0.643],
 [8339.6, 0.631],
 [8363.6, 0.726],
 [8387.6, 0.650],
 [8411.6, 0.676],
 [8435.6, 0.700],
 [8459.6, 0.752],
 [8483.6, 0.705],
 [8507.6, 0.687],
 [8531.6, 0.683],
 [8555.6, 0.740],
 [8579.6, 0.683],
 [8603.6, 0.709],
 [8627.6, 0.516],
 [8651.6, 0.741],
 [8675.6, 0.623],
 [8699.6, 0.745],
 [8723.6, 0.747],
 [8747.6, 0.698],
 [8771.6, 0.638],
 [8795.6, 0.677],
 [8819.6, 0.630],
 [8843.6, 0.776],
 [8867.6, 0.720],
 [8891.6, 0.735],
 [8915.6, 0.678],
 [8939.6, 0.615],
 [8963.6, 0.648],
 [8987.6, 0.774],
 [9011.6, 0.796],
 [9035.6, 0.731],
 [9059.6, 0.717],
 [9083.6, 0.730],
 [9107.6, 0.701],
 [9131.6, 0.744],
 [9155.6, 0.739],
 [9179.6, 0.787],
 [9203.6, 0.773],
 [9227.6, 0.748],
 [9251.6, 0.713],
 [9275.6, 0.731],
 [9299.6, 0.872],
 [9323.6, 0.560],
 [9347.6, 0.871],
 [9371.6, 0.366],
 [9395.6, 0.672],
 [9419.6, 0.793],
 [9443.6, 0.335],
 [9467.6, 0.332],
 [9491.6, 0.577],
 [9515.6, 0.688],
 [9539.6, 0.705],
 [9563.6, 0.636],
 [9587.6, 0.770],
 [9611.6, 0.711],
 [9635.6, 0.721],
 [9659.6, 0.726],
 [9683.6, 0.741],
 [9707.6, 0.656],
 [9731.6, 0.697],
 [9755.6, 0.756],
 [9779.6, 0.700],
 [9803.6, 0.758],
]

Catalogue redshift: 0.52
